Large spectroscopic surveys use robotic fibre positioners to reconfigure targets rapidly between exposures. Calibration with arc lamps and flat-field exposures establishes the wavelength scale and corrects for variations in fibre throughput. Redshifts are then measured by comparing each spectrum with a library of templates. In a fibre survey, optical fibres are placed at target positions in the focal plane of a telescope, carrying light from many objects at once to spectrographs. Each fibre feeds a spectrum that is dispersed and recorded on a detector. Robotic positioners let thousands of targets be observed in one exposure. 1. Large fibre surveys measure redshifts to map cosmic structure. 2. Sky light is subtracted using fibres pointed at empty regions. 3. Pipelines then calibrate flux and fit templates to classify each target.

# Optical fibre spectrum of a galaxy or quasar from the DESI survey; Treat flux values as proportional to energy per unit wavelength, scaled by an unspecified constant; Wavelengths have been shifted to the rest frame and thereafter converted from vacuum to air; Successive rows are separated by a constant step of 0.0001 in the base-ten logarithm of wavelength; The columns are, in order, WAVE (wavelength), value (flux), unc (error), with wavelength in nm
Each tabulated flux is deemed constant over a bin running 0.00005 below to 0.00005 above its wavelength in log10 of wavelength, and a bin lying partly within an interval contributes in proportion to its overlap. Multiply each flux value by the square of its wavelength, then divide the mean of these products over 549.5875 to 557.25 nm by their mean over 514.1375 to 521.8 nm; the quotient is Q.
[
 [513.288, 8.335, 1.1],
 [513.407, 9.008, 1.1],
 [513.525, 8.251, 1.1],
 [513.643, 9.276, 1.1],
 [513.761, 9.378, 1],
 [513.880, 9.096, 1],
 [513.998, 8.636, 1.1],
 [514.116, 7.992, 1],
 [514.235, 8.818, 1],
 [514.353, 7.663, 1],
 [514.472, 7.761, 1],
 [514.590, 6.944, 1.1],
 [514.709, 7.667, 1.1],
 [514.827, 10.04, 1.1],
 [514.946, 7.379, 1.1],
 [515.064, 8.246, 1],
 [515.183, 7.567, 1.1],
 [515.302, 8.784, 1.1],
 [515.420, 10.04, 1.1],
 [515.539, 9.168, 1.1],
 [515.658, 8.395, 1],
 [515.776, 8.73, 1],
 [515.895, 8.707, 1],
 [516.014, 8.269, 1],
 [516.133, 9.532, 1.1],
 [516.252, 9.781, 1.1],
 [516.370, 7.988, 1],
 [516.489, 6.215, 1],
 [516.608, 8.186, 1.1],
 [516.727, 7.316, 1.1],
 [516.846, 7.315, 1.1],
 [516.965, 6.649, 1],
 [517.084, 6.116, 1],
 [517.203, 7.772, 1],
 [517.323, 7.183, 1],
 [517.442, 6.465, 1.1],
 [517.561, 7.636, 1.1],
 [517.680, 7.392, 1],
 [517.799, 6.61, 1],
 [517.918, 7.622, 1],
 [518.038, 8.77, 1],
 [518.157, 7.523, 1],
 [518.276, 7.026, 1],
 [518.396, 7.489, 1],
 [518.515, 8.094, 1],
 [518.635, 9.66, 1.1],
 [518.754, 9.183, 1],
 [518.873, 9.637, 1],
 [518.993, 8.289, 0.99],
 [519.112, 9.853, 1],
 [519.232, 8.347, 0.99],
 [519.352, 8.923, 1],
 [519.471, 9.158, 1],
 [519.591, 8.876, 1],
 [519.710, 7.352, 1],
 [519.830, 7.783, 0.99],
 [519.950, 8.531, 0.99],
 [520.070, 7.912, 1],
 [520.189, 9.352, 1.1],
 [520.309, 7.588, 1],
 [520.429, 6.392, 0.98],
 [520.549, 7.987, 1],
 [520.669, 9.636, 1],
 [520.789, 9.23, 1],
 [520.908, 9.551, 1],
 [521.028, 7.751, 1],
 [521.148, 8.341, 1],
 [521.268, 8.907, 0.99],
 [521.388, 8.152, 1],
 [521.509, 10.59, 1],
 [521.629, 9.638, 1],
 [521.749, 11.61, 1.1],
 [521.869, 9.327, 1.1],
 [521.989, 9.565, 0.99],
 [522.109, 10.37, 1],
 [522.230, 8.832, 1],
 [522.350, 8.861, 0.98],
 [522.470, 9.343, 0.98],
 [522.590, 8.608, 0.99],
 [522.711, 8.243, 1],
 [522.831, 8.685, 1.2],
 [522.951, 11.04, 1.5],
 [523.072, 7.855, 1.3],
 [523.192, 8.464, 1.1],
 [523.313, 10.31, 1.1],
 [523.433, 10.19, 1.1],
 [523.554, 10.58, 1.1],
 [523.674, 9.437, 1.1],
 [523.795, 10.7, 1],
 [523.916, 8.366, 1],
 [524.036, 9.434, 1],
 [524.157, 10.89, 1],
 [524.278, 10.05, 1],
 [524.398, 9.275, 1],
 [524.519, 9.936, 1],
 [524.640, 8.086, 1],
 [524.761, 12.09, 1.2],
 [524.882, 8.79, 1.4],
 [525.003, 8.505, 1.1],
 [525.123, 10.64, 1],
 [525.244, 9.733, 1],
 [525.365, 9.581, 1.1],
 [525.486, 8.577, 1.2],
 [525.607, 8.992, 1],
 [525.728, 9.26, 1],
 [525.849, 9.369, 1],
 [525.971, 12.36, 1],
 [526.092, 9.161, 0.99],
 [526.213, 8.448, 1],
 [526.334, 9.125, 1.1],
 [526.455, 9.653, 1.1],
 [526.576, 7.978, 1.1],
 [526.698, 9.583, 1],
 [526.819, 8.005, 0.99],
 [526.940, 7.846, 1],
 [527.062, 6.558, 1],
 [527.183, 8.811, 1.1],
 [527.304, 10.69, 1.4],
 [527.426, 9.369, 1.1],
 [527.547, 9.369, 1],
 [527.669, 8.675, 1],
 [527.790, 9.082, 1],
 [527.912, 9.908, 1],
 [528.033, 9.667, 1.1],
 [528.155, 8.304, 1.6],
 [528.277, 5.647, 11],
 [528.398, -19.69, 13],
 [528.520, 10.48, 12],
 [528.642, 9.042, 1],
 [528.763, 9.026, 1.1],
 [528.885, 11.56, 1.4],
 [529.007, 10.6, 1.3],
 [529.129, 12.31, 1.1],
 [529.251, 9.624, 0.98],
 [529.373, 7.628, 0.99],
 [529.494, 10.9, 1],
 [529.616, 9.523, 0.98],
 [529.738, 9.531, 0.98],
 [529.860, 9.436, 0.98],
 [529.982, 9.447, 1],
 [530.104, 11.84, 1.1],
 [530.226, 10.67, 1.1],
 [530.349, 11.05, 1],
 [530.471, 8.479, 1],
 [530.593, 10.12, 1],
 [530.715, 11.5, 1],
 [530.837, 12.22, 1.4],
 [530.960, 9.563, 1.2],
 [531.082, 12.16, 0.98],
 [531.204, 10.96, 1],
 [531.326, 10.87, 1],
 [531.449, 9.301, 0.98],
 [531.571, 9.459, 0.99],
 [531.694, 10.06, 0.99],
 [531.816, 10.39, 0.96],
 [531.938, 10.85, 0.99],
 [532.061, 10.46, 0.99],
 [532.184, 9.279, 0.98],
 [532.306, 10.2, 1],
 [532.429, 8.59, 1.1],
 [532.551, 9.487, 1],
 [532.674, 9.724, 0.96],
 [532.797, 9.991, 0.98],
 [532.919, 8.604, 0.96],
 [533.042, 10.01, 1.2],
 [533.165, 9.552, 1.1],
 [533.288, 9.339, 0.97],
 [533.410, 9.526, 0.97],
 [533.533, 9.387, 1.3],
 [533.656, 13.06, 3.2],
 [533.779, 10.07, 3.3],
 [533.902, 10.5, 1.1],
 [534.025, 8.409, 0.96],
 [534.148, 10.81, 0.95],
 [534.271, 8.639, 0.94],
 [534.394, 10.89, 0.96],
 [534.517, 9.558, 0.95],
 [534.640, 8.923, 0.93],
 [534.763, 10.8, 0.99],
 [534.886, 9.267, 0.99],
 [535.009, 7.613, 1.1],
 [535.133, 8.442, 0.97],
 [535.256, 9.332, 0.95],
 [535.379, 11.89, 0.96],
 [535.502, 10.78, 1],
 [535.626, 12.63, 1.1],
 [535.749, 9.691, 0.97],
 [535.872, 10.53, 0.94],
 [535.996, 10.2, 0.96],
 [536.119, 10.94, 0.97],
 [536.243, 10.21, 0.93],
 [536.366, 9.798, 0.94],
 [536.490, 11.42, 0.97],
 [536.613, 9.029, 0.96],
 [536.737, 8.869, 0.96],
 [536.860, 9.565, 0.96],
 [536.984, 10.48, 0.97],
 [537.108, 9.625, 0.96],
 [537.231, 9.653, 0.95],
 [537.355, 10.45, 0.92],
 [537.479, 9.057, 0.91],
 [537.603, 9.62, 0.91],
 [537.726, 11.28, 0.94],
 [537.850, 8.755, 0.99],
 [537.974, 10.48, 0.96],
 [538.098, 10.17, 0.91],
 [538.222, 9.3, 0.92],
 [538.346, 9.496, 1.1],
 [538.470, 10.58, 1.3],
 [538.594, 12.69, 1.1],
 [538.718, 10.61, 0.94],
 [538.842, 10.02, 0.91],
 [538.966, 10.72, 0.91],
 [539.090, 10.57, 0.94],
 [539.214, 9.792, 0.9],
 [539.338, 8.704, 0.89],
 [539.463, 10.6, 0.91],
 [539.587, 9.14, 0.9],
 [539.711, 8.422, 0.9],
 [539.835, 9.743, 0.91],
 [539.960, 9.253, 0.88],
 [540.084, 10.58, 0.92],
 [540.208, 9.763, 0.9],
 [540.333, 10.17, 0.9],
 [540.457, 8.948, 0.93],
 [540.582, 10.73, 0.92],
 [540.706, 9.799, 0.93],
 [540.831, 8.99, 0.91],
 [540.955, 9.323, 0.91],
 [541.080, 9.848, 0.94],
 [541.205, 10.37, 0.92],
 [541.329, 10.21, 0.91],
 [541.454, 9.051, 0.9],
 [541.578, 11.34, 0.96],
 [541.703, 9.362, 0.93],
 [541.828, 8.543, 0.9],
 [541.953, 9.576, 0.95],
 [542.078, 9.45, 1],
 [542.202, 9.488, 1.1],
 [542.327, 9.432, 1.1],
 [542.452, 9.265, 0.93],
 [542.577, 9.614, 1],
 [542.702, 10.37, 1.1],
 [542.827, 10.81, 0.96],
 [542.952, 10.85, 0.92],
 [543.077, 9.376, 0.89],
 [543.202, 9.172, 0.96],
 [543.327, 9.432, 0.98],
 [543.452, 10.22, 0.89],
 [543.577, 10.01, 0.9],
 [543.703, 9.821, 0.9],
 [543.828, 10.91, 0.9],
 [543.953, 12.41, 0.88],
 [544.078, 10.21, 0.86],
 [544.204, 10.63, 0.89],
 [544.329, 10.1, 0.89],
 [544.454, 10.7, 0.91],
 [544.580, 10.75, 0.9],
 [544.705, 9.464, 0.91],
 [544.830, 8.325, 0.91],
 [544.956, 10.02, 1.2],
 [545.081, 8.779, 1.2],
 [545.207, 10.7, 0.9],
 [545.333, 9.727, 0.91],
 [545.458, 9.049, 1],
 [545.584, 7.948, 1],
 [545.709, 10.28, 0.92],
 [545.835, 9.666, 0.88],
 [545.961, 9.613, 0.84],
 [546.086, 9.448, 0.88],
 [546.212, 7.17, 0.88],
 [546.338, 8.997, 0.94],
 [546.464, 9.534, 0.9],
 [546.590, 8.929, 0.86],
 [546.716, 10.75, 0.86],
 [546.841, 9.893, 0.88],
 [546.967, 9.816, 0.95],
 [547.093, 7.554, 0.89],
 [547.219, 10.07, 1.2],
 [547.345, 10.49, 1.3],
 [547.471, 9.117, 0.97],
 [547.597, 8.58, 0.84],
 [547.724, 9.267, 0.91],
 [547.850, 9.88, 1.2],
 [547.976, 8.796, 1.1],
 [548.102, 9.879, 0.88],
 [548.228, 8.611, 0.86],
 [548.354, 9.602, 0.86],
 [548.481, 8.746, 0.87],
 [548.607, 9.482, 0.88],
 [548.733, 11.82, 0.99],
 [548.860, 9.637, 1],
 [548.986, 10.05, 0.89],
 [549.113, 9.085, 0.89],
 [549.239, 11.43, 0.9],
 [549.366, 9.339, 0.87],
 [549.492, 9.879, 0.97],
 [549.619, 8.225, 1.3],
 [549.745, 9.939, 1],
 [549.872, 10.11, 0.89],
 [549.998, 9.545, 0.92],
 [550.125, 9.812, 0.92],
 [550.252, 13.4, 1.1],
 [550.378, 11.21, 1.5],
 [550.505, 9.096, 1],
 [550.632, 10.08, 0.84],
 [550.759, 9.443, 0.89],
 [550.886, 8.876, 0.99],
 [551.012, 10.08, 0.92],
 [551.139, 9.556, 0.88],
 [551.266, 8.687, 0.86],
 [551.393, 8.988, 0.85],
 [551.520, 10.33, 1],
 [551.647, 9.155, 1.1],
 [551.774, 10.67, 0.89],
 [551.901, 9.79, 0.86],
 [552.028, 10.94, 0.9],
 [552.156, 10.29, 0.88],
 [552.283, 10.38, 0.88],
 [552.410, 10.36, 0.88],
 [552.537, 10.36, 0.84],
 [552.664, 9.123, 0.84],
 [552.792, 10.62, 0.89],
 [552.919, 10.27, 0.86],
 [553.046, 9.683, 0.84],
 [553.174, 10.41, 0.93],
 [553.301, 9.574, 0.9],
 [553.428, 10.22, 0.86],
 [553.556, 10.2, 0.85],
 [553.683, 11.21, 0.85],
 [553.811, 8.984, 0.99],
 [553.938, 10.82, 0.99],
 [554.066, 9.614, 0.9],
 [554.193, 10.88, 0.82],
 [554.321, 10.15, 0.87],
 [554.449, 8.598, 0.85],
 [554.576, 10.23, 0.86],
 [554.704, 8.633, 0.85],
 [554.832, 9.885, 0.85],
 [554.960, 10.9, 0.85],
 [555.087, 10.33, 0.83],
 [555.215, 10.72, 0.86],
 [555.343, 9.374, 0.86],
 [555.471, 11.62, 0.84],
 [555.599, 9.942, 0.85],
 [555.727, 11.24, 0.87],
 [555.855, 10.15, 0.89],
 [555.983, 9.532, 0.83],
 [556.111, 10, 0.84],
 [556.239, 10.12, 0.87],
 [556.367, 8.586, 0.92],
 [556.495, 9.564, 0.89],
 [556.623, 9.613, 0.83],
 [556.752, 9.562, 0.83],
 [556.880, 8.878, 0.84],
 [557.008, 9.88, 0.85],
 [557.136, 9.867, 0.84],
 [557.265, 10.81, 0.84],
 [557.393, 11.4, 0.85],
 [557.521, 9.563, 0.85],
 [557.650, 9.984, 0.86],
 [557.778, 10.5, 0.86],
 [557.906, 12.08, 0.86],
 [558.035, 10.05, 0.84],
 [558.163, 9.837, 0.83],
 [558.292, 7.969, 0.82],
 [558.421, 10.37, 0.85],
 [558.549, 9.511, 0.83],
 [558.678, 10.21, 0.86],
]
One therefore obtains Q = 1.4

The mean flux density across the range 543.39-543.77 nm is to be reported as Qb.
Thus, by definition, 10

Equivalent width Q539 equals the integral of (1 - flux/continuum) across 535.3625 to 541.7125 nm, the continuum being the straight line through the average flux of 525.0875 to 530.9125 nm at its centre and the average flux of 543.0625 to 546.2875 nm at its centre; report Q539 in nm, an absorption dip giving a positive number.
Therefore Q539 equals -0.40 nm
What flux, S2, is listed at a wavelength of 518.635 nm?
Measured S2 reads 9.66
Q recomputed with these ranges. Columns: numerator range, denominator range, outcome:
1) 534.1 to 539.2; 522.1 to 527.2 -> 1.13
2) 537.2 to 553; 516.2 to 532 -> 1.19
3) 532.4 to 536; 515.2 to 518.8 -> 1.32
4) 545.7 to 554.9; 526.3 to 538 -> 1.10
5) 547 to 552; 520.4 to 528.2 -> 1.15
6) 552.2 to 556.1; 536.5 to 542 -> 1.09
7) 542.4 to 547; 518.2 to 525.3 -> 1.17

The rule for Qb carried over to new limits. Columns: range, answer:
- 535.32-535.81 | 11.2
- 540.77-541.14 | 9.39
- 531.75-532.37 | 10.2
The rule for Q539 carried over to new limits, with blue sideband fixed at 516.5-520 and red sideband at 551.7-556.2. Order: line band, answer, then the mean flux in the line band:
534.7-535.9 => -0.15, 10.1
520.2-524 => -0.46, 9.17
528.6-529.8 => -0.19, 9.99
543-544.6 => -0.13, 10.3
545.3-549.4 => 0.12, 9.46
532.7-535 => -0.23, 9.8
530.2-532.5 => -0.41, 10.3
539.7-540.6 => -0.04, 9.72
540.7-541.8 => -0.05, 9.77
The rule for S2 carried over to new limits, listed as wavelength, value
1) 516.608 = 8.186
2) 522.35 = 8.861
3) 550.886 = 8.876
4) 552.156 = 10.29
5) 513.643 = 9.276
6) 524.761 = 12.09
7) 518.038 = 8.77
